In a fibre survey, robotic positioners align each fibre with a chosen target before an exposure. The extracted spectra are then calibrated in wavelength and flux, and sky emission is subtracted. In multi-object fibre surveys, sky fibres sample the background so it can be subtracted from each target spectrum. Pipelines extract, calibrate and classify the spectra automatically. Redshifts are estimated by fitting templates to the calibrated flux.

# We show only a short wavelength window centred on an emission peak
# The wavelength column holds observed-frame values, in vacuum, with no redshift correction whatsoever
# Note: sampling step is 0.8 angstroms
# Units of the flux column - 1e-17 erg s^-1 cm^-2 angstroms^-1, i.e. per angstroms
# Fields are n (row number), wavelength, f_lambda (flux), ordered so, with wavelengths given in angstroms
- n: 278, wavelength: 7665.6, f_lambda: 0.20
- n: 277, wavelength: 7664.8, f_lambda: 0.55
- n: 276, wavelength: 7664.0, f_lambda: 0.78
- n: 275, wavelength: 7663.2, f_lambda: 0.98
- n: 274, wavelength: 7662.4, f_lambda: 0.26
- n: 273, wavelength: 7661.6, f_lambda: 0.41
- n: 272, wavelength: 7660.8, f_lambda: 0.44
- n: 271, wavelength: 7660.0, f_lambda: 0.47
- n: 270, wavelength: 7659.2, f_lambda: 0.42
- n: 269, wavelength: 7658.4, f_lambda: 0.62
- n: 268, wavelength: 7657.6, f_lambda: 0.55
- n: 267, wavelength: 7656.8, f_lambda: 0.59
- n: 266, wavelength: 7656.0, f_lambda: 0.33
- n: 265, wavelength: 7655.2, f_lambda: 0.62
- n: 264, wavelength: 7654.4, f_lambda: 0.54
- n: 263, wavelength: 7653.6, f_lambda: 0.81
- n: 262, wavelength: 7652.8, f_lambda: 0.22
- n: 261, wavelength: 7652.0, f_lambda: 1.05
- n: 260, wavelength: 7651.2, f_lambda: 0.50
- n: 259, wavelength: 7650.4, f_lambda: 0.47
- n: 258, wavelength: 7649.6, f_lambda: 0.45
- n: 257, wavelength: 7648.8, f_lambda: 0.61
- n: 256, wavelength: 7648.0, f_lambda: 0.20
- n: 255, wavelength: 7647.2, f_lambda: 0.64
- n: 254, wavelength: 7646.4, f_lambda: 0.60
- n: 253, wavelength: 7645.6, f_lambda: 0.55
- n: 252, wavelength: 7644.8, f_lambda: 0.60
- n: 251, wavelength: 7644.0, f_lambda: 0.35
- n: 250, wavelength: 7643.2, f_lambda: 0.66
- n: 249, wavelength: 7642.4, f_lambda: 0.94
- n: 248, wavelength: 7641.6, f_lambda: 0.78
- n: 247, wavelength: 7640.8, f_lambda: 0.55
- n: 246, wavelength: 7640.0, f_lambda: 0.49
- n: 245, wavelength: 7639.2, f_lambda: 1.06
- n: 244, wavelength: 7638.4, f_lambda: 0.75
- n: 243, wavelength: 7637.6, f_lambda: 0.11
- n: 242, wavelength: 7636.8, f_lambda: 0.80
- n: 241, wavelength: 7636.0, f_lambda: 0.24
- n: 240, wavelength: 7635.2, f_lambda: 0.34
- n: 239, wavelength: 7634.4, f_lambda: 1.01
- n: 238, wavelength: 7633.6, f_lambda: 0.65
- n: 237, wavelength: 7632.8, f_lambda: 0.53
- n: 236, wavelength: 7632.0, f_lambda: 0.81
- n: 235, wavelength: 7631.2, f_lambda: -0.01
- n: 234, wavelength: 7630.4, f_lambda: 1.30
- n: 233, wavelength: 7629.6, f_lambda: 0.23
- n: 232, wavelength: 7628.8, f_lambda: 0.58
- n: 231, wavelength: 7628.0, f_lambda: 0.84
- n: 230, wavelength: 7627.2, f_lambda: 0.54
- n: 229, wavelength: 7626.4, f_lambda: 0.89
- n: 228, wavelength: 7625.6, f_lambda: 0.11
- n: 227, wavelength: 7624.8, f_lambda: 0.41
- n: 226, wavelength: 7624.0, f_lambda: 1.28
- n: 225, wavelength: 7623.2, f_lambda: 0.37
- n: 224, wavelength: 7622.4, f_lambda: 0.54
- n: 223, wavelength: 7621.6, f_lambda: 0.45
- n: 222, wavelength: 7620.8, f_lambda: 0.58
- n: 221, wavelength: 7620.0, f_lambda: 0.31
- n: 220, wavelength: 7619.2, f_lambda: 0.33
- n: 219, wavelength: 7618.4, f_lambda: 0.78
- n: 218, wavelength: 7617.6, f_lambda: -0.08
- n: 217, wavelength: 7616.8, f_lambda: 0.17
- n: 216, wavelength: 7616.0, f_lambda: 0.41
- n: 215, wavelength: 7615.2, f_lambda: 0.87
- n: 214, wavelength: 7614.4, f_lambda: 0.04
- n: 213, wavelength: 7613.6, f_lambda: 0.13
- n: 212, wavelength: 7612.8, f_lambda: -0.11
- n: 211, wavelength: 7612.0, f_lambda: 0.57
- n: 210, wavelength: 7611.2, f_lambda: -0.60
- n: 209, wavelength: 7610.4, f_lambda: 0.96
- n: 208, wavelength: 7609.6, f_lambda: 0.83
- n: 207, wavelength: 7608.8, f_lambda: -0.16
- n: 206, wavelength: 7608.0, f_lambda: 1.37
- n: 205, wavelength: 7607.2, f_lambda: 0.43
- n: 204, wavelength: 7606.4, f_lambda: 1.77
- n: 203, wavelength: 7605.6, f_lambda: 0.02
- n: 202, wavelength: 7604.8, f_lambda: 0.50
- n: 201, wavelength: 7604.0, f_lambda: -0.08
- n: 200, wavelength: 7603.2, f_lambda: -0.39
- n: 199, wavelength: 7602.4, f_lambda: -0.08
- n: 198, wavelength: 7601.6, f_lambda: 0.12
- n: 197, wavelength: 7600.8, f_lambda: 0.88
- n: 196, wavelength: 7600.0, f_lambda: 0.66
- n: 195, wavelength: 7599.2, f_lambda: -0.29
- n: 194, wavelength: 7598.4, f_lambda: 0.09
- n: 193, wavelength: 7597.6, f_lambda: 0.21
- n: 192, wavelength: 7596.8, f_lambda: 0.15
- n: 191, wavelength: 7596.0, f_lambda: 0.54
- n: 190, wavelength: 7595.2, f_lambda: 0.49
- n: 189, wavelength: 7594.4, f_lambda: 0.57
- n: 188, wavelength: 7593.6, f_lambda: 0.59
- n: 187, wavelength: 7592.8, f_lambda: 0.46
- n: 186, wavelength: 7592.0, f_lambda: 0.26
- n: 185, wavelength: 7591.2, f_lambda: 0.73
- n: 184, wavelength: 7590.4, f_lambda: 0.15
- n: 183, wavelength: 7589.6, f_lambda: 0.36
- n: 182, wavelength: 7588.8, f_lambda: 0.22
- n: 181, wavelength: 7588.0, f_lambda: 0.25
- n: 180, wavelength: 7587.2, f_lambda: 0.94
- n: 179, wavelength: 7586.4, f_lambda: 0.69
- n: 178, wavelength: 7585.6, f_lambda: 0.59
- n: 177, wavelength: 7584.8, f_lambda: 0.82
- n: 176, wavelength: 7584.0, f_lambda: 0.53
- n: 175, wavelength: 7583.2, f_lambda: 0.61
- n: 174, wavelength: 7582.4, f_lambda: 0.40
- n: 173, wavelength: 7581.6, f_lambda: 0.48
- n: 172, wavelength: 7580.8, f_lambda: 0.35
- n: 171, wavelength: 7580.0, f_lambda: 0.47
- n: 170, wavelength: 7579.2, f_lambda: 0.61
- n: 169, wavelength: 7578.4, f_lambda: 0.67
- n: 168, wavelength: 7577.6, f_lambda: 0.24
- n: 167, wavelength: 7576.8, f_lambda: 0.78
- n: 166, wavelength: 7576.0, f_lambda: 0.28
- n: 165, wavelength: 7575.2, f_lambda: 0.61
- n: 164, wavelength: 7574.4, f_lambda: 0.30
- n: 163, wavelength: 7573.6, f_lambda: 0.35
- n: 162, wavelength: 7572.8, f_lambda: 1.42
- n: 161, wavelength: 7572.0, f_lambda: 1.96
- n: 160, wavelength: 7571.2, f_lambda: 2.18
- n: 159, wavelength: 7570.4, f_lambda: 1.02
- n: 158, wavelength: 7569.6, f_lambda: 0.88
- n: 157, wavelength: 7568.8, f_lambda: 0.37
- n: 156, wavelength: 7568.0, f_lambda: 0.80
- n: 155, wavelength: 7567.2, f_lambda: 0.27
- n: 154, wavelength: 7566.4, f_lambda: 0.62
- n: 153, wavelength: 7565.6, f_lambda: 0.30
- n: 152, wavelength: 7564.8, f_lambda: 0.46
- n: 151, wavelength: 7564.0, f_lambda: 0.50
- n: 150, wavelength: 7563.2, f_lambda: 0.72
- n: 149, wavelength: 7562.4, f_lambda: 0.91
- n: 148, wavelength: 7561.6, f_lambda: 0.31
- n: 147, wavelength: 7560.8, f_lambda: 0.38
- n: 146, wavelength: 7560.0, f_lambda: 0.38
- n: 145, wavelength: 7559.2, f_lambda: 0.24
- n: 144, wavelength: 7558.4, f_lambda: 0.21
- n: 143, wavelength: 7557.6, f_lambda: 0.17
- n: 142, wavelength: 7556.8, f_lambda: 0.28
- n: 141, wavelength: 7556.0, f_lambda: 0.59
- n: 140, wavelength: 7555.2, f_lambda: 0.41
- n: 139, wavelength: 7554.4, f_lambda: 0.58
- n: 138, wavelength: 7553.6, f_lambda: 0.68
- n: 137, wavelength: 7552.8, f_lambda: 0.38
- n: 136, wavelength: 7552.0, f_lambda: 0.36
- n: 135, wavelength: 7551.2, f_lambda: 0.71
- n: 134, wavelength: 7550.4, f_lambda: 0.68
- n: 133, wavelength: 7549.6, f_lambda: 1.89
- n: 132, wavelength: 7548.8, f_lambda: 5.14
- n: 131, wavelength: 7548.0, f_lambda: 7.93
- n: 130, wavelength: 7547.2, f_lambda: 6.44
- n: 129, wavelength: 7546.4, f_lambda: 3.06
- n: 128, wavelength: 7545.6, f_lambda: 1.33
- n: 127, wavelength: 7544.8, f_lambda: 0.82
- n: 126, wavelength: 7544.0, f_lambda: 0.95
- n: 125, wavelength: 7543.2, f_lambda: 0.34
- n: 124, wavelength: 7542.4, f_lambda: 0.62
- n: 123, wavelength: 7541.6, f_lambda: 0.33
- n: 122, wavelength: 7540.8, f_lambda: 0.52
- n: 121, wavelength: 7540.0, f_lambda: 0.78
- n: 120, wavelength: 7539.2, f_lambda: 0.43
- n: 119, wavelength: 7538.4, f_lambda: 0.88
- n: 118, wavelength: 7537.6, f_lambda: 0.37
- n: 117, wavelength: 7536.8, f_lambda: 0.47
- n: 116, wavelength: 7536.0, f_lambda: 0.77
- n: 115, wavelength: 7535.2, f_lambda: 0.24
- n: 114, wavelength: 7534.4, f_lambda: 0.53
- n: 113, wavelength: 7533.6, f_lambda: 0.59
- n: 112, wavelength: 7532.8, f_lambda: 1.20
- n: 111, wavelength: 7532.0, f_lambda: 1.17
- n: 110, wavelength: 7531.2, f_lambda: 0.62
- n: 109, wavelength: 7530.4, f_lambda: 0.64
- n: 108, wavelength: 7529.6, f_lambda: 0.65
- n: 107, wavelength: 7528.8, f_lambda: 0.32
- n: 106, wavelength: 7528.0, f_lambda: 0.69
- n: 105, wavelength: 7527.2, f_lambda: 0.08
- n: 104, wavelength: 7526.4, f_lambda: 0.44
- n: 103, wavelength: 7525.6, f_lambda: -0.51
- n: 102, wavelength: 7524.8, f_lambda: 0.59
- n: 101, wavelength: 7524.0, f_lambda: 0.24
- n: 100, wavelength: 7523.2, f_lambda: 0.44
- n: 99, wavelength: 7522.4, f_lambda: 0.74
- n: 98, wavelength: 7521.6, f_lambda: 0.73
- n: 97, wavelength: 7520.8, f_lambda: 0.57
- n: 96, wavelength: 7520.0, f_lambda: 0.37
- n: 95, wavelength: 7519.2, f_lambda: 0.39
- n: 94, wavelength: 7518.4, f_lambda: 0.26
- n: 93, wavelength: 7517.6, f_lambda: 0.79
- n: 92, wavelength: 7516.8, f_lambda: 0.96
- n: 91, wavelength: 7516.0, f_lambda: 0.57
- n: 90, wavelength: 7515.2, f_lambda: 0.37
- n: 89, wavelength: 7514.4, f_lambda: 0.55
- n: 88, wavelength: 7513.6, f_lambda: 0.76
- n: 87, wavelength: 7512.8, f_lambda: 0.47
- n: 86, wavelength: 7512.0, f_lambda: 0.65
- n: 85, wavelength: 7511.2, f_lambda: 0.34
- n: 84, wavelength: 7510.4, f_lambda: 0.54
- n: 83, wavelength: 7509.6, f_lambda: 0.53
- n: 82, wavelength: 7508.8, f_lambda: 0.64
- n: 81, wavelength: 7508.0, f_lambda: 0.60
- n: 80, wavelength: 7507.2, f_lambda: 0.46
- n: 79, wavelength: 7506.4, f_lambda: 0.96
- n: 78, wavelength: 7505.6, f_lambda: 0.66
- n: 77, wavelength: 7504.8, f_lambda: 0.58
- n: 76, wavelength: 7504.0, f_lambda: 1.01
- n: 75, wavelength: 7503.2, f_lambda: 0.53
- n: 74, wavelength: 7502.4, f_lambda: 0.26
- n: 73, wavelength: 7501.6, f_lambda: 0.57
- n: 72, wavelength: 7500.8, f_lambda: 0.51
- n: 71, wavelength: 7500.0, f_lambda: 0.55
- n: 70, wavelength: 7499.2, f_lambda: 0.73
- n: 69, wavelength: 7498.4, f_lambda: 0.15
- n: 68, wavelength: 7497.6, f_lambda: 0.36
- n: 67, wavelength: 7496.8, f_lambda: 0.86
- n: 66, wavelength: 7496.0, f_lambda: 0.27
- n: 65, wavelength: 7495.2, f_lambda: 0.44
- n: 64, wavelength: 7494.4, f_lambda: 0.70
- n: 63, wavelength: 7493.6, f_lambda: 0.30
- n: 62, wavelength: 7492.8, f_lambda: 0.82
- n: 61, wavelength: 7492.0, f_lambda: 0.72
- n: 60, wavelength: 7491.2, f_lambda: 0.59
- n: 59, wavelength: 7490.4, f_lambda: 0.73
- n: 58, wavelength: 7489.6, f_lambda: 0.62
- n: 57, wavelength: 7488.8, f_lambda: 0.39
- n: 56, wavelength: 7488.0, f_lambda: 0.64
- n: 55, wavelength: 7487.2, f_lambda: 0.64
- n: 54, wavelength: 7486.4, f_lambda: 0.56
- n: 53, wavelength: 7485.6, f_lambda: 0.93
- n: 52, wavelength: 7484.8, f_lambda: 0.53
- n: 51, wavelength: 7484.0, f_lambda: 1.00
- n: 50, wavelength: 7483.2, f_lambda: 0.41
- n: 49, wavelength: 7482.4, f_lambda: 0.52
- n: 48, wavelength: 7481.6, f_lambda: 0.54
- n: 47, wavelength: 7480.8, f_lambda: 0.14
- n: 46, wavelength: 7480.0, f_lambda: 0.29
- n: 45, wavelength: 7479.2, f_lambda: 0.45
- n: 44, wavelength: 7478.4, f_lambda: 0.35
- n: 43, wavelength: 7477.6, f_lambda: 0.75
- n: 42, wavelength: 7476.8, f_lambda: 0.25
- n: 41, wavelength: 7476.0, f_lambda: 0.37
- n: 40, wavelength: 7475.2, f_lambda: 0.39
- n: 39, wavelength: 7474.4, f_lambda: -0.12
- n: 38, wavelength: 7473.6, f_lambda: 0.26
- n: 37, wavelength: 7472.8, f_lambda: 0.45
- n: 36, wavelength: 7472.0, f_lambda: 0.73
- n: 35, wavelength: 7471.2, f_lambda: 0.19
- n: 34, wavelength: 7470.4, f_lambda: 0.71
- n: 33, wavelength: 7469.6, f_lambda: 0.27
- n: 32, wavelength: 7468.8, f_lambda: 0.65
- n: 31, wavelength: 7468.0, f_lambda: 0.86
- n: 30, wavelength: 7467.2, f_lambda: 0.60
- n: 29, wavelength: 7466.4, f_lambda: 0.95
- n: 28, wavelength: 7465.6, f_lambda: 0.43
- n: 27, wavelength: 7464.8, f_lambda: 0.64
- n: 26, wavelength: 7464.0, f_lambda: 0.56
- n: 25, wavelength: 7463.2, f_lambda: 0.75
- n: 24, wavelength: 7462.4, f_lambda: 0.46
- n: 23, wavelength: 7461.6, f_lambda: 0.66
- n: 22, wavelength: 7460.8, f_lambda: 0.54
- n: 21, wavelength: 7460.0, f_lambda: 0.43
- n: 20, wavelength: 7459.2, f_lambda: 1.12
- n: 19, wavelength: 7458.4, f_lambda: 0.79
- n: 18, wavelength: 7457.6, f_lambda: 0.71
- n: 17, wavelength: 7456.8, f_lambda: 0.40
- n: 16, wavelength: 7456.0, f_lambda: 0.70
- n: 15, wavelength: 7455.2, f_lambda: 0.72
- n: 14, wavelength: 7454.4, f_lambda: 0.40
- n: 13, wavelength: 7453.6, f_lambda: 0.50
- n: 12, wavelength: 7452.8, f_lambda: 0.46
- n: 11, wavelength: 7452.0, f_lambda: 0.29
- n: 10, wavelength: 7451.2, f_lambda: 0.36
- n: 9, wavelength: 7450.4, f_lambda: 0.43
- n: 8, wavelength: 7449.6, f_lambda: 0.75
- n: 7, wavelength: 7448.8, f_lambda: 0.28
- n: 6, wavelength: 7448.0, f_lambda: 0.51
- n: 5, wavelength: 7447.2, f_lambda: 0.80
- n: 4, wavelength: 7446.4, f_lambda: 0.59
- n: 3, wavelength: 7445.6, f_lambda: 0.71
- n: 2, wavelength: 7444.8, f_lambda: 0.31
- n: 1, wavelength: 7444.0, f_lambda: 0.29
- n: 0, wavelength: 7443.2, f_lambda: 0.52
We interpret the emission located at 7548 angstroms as H-alpha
